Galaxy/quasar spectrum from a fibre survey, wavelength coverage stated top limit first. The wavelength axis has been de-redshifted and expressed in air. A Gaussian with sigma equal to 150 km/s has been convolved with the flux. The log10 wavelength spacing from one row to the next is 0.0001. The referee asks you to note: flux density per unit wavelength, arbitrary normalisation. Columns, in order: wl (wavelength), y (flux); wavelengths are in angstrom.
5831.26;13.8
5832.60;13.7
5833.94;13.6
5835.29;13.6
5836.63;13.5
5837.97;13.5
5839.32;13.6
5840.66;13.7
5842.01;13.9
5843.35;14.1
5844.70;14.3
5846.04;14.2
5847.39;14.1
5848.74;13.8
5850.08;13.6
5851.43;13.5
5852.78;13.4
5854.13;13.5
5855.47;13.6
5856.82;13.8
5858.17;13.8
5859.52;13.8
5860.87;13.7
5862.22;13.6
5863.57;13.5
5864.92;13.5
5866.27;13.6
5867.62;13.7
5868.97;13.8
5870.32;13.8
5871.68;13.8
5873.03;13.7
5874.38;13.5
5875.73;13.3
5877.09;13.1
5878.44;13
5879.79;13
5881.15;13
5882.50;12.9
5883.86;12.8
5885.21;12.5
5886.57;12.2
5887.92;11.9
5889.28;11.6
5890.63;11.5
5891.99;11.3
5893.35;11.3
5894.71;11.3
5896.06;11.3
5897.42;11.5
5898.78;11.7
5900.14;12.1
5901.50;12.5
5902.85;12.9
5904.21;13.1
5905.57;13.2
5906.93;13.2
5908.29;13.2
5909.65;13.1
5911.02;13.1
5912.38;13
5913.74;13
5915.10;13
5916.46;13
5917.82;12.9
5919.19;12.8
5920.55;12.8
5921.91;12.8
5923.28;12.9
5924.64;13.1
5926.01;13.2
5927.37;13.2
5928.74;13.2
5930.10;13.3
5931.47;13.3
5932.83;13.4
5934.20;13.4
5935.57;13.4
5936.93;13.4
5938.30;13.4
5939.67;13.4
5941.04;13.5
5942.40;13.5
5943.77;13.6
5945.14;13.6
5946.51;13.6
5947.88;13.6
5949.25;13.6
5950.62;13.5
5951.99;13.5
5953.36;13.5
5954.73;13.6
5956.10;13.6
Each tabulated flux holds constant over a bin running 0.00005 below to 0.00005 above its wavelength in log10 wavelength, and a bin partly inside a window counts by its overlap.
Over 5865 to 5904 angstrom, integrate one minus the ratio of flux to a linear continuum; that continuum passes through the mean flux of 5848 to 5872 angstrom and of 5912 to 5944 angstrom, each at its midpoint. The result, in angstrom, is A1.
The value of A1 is 2.5 angstrom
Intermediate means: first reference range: 13.7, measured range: 12.6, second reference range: 13.2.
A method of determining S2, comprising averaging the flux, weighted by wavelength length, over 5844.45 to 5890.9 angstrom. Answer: 13.3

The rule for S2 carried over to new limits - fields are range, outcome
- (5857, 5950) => 13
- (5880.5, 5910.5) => 12.3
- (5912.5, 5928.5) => 13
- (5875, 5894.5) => 12.4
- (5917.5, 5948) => 13.3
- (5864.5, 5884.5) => 13.4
